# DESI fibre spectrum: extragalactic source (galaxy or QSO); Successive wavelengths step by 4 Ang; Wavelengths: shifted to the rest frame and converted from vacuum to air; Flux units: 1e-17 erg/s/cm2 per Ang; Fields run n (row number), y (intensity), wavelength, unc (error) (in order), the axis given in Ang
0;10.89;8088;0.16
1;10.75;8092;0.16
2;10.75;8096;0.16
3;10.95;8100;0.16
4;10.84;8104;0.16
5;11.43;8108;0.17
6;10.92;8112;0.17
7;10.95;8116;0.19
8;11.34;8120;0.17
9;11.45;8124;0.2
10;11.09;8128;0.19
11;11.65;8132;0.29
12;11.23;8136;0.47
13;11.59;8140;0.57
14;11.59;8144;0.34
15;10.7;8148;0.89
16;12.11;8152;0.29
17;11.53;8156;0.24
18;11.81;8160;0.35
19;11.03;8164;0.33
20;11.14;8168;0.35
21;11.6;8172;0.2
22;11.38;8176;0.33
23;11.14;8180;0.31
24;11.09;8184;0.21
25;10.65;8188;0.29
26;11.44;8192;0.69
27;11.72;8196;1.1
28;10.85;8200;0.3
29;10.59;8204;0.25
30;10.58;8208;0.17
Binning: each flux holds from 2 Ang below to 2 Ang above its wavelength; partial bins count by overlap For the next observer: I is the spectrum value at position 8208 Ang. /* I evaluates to 10.58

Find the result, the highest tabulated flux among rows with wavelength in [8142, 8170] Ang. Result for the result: 12.11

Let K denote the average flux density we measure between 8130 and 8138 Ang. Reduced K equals 11.4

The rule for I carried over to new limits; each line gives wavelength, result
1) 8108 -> 11.43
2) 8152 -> 12.11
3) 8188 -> 10.65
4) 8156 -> 11.53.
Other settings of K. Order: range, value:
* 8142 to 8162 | 11.5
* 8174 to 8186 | 11.2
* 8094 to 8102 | 10.8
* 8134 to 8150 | 11.3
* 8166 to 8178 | 11.4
